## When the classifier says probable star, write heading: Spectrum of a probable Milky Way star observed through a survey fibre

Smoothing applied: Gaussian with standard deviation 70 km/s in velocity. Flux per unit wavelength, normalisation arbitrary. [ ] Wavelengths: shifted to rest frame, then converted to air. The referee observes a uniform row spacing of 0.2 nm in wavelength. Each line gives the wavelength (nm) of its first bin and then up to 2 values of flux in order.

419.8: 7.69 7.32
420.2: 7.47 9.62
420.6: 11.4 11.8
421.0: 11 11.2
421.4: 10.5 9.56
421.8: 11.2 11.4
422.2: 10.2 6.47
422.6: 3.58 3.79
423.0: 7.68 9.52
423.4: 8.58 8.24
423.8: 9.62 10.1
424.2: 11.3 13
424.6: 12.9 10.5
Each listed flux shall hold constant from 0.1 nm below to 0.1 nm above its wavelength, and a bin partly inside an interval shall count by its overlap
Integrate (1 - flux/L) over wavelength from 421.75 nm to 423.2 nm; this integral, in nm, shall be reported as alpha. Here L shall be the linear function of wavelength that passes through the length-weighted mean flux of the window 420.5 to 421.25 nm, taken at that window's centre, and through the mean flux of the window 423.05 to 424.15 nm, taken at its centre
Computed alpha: 0.34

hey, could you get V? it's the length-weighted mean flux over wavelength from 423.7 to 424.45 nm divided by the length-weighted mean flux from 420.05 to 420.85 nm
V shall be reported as 1.11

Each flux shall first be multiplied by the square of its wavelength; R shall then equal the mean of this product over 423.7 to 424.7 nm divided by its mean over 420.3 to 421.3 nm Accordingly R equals 1.05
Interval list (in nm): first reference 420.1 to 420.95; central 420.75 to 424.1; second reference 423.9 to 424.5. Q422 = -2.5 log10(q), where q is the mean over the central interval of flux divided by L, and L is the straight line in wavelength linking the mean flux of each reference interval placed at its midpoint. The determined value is 0.19 mag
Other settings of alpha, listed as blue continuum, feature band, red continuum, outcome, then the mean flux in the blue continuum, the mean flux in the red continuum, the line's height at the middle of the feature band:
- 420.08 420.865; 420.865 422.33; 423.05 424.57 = -0.099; 9.93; 10.1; 9.99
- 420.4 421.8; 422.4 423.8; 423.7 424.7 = 0.518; 10.8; 11.4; 11.2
